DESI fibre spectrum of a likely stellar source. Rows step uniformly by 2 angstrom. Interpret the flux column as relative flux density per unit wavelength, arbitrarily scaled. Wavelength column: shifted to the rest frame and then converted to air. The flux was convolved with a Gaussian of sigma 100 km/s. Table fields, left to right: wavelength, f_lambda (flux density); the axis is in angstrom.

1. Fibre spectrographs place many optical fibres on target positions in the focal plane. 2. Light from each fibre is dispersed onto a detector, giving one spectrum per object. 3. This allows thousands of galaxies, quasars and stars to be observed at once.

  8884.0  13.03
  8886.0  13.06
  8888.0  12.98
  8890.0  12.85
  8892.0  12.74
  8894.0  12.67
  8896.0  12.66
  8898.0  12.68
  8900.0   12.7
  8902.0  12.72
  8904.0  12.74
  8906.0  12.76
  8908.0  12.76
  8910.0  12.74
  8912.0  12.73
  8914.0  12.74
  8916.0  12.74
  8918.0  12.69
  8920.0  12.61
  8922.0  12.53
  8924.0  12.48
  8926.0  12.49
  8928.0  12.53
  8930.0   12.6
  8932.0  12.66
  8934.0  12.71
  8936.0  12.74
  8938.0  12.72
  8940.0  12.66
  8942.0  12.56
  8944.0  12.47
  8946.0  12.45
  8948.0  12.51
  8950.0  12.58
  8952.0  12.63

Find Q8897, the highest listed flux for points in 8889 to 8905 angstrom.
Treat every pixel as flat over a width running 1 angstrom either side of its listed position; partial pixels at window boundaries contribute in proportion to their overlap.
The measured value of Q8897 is 12.85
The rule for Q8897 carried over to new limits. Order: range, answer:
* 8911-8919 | 12.74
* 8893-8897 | 12.67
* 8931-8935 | 12.71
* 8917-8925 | 12.69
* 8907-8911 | 12.76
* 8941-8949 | 12.56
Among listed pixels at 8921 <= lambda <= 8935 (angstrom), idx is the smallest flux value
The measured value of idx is 12.48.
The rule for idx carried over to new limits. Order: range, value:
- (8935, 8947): 12.45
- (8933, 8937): 12.71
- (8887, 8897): 12.66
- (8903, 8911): 12.74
